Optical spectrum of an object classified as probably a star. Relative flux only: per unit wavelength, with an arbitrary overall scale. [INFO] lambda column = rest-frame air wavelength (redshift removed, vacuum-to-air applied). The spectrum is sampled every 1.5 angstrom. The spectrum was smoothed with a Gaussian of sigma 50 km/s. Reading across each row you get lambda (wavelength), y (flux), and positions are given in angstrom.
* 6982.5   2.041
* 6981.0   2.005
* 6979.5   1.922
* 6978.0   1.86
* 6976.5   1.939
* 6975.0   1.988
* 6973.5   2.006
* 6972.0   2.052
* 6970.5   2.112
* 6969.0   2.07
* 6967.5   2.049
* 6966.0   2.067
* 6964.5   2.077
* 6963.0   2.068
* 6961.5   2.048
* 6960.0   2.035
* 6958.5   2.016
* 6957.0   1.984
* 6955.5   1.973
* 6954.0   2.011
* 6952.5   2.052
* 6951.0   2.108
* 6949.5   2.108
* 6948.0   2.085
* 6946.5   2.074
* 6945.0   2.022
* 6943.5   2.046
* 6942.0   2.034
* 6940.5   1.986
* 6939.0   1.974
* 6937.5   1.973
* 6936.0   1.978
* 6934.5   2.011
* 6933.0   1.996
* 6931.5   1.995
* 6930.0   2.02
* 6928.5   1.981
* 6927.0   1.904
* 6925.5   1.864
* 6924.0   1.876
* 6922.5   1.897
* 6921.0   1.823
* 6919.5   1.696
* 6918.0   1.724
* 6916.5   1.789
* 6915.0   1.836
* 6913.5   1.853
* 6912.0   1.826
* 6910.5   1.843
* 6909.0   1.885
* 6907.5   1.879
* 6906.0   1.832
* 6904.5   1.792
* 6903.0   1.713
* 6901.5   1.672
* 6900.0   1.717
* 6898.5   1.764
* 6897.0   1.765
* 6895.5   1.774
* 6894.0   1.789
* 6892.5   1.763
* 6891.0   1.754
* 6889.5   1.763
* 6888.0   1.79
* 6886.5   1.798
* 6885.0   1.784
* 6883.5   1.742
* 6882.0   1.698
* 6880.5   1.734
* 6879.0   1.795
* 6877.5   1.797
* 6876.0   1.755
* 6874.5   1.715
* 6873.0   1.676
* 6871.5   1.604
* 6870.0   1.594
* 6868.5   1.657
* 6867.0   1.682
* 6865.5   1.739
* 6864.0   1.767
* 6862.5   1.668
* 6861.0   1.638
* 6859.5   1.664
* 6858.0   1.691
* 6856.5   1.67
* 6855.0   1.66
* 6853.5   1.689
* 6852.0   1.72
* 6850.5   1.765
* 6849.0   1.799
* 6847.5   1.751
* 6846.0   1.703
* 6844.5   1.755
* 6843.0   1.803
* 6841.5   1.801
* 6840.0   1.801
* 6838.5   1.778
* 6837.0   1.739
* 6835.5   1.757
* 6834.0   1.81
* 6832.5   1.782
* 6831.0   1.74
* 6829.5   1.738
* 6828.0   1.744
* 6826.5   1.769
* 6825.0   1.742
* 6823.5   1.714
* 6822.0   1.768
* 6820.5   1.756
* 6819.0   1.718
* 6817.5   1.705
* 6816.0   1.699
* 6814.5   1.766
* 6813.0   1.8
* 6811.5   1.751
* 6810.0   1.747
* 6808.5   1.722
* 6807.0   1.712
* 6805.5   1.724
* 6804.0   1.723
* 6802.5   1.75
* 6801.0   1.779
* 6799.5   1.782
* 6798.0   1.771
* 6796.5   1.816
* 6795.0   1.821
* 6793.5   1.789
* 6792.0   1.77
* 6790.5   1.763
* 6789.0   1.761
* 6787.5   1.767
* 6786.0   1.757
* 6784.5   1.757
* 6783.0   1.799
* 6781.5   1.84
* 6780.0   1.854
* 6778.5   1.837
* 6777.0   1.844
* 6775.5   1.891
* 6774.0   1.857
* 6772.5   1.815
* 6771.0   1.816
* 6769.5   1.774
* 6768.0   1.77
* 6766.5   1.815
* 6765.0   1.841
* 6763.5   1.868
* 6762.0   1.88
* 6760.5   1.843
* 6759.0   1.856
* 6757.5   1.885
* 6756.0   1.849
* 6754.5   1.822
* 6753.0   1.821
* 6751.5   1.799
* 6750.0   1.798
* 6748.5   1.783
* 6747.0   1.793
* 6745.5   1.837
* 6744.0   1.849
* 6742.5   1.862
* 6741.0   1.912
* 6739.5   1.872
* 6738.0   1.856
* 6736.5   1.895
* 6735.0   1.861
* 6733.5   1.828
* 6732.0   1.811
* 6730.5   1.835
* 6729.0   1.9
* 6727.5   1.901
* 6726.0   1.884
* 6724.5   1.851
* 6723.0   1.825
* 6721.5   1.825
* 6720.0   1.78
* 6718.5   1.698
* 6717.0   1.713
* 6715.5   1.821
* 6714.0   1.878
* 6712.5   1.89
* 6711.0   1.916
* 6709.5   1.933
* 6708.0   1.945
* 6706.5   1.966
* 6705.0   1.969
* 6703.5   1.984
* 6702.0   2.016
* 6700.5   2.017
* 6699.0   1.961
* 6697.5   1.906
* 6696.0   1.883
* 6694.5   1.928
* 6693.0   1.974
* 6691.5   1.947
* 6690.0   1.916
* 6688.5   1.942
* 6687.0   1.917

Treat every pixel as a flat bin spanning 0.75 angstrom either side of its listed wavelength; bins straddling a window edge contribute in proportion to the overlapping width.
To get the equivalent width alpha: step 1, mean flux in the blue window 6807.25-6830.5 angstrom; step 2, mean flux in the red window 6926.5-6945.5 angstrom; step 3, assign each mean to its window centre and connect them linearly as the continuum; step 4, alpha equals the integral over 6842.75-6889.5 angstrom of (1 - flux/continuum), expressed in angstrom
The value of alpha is 3.2 angstrom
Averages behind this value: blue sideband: 1.74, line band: 1.72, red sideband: 1.99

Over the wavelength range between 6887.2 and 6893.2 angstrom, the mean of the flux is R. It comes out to 1.77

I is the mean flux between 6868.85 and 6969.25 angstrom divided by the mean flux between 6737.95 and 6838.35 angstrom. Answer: 1.05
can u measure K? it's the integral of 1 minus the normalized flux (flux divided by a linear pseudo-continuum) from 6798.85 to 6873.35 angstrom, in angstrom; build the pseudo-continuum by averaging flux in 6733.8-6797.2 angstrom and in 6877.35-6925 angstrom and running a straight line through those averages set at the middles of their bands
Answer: 3.1 angstrom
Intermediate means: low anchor 1.83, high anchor 1.79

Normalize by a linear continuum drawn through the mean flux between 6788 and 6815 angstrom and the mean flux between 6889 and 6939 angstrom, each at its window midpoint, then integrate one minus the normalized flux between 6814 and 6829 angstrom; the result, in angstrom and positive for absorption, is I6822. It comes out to 0.3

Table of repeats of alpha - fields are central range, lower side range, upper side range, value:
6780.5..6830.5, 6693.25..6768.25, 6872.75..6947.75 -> 2.7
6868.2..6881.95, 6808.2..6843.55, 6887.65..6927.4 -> 0.6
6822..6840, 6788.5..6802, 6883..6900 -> 0.2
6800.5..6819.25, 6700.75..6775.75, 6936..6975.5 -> 1.7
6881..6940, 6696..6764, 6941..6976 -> 5.1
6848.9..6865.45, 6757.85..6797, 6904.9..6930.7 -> 1.2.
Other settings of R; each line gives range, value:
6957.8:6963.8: 2.04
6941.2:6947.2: 2.04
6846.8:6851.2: 1.77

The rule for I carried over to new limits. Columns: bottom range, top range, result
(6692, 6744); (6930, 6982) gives 1.07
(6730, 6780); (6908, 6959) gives 1.06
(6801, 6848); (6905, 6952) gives 1.10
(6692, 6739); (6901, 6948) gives 1.01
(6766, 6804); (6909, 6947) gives 1.07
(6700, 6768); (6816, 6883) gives 0.93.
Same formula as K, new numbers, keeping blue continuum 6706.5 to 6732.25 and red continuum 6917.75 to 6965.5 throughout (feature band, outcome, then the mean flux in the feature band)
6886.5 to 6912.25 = 2.3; 1.78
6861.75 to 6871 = 1.2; 1.68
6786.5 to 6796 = 0.6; 1.78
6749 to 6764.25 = 0.3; 1.84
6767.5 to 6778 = 0.3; 1.83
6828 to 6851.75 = 1.9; 1.77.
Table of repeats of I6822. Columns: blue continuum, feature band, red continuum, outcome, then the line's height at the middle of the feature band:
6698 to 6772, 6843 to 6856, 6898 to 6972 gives 1.2 angstrom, 1.91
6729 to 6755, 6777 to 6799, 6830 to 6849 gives 0.1 angstrom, 1.81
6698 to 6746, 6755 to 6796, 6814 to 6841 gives -0.1 angstrom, 1.81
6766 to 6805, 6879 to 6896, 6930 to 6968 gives 1.6 angstrom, 1.94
